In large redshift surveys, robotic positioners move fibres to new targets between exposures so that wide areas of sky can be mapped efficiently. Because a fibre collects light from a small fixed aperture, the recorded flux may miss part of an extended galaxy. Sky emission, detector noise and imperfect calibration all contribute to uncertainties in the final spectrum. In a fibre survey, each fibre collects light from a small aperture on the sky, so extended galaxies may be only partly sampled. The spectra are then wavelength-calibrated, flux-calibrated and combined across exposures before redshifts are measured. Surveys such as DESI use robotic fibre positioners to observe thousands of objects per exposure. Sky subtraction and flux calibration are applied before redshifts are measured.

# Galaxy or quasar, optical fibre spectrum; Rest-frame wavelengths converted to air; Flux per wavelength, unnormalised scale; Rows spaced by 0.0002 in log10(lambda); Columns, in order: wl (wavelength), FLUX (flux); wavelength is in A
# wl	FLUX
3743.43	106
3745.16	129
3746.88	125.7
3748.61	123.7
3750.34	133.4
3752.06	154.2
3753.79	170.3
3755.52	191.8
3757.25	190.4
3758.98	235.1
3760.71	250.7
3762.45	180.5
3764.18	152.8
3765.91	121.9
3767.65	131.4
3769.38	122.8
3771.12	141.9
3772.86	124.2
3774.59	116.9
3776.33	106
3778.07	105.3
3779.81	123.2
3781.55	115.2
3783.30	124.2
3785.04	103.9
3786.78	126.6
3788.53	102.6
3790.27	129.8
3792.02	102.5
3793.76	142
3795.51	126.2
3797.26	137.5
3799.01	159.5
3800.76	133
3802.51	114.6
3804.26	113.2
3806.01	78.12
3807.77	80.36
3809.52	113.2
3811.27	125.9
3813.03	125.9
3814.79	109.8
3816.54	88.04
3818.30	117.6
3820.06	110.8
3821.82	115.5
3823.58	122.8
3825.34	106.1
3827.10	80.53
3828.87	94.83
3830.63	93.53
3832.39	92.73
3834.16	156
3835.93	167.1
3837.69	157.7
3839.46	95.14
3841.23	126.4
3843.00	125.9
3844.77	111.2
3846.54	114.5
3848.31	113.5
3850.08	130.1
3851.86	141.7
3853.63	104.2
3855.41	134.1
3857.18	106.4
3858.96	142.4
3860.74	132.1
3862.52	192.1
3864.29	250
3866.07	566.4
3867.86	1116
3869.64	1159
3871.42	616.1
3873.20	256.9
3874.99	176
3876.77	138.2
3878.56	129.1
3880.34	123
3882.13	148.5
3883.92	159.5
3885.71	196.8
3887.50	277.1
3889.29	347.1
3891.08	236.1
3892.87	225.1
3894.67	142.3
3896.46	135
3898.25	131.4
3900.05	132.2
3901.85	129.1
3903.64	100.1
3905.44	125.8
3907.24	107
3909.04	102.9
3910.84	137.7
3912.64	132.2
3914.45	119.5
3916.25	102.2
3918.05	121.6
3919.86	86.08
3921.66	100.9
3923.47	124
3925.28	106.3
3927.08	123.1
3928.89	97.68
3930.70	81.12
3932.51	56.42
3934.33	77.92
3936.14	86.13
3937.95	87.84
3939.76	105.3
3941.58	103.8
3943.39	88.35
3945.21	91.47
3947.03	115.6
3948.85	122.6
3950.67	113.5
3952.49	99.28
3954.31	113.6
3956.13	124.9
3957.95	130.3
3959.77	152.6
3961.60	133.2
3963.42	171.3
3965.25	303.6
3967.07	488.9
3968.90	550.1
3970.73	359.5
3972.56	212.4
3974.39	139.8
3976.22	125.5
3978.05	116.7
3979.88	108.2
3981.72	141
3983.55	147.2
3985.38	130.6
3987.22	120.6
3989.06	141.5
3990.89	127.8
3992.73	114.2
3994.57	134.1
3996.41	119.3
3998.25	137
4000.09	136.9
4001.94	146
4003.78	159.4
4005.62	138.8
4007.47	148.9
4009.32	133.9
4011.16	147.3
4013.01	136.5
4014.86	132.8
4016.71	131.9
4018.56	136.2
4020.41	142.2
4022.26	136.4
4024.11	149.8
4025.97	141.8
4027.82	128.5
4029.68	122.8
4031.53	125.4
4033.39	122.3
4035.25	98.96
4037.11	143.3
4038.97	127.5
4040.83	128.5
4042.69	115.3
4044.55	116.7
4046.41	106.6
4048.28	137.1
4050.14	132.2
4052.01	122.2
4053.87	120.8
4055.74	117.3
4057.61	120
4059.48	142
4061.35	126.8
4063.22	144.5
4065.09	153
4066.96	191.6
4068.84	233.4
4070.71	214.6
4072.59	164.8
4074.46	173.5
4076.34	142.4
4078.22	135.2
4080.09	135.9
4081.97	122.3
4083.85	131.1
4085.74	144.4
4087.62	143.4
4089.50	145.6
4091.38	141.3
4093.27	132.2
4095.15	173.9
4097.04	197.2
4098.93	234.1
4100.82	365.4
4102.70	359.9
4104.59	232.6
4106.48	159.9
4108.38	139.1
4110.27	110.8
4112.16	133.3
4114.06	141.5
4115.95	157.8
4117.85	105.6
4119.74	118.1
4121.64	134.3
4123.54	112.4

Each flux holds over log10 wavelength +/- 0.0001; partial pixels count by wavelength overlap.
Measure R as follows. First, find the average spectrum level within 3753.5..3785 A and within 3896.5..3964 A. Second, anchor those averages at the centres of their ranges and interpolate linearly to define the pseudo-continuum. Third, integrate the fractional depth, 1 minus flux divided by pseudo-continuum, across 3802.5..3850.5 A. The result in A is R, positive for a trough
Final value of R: 7.7 A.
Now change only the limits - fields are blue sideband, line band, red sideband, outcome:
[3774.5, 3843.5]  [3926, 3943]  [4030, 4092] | 4.9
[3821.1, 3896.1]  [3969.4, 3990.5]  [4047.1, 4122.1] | 2.6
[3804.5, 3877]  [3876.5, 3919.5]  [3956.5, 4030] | 7.9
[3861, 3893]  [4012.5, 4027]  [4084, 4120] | 6.1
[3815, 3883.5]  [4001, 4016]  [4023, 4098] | 1.5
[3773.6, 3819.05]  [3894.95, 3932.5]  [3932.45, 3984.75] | 8.9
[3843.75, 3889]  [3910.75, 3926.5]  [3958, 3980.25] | 8.7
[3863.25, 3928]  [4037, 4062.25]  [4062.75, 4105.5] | 8.9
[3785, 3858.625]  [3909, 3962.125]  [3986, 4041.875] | 8.1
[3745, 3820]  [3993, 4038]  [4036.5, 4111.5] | 5.5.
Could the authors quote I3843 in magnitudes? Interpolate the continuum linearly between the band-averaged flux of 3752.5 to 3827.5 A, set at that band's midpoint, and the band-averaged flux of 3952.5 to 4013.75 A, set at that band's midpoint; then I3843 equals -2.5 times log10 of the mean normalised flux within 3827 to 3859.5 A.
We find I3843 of 0.17 mag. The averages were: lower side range 130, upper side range 171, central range 121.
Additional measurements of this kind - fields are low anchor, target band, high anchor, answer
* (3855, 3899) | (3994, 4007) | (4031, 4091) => 0.34 mag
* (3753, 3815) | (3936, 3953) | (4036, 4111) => 0.41 mag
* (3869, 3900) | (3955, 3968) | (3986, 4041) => -0.17 mag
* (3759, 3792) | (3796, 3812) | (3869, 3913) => 0.30 mag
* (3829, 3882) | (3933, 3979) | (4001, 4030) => 0.03 mag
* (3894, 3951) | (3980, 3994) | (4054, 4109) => 0.03 mag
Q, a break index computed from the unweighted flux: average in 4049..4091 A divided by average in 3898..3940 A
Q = 1.38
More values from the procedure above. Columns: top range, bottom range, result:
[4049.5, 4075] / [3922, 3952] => 1.56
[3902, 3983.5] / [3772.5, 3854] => 1.22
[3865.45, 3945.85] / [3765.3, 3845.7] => 1.68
